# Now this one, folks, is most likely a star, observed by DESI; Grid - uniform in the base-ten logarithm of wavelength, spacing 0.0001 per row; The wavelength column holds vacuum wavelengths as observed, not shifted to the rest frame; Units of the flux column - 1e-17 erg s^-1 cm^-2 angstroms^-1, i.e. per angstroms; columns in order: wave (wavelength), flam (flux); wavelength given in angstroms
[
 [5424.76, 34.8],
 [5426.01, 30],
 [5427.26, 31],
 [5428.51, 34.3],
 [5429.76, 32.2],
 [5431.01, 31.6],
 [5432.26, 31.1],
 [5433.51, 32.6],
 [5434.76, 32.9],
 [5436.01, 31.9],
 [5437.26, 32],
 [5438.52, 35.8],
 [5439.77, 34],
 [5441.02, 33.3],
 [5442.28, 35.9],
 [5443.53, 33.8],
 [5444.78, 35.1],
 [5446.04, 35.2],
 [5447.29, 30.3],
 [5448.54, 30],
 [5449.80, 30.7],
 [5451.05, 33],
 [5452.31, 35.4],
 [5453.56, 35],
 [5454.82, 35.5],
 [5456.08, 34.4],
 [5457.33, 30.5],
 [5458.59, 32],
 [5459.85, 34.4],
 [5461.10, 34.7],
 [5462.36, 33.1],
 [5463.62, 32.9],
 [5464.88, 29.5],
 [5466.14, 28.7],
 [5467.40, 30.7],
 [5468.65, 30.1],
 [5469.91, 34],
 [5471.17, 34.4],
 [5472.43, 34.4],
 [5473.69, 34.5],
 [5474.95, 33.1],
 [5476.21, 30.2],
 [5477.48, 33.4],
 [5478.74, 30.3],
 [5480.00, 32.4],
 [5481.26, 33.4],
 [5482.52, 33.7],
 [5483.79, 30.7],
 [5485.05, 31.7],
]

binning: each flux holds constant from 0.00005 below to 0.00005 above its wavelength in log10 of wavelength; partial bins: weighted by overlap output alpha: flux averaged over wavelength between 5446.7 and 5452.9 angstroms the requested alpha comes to 31.9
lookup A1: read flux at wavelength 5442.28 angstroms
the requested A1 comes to 35.9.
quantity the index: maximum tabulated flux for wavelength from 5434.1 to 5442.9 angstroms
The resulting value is 35.9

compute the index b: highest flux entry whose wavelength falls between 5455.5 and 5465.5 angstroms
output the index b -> 34.7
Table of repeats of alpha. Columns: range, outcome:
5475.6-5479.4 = 31.3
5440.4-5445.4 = 34.5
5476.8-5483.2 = 32.6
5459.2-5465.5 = 32.9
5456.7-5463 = 33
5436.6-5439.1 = 33.8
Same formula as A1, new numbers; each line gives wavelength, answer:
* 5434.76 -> 32.9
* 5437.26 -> 32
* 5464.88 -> 29.5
